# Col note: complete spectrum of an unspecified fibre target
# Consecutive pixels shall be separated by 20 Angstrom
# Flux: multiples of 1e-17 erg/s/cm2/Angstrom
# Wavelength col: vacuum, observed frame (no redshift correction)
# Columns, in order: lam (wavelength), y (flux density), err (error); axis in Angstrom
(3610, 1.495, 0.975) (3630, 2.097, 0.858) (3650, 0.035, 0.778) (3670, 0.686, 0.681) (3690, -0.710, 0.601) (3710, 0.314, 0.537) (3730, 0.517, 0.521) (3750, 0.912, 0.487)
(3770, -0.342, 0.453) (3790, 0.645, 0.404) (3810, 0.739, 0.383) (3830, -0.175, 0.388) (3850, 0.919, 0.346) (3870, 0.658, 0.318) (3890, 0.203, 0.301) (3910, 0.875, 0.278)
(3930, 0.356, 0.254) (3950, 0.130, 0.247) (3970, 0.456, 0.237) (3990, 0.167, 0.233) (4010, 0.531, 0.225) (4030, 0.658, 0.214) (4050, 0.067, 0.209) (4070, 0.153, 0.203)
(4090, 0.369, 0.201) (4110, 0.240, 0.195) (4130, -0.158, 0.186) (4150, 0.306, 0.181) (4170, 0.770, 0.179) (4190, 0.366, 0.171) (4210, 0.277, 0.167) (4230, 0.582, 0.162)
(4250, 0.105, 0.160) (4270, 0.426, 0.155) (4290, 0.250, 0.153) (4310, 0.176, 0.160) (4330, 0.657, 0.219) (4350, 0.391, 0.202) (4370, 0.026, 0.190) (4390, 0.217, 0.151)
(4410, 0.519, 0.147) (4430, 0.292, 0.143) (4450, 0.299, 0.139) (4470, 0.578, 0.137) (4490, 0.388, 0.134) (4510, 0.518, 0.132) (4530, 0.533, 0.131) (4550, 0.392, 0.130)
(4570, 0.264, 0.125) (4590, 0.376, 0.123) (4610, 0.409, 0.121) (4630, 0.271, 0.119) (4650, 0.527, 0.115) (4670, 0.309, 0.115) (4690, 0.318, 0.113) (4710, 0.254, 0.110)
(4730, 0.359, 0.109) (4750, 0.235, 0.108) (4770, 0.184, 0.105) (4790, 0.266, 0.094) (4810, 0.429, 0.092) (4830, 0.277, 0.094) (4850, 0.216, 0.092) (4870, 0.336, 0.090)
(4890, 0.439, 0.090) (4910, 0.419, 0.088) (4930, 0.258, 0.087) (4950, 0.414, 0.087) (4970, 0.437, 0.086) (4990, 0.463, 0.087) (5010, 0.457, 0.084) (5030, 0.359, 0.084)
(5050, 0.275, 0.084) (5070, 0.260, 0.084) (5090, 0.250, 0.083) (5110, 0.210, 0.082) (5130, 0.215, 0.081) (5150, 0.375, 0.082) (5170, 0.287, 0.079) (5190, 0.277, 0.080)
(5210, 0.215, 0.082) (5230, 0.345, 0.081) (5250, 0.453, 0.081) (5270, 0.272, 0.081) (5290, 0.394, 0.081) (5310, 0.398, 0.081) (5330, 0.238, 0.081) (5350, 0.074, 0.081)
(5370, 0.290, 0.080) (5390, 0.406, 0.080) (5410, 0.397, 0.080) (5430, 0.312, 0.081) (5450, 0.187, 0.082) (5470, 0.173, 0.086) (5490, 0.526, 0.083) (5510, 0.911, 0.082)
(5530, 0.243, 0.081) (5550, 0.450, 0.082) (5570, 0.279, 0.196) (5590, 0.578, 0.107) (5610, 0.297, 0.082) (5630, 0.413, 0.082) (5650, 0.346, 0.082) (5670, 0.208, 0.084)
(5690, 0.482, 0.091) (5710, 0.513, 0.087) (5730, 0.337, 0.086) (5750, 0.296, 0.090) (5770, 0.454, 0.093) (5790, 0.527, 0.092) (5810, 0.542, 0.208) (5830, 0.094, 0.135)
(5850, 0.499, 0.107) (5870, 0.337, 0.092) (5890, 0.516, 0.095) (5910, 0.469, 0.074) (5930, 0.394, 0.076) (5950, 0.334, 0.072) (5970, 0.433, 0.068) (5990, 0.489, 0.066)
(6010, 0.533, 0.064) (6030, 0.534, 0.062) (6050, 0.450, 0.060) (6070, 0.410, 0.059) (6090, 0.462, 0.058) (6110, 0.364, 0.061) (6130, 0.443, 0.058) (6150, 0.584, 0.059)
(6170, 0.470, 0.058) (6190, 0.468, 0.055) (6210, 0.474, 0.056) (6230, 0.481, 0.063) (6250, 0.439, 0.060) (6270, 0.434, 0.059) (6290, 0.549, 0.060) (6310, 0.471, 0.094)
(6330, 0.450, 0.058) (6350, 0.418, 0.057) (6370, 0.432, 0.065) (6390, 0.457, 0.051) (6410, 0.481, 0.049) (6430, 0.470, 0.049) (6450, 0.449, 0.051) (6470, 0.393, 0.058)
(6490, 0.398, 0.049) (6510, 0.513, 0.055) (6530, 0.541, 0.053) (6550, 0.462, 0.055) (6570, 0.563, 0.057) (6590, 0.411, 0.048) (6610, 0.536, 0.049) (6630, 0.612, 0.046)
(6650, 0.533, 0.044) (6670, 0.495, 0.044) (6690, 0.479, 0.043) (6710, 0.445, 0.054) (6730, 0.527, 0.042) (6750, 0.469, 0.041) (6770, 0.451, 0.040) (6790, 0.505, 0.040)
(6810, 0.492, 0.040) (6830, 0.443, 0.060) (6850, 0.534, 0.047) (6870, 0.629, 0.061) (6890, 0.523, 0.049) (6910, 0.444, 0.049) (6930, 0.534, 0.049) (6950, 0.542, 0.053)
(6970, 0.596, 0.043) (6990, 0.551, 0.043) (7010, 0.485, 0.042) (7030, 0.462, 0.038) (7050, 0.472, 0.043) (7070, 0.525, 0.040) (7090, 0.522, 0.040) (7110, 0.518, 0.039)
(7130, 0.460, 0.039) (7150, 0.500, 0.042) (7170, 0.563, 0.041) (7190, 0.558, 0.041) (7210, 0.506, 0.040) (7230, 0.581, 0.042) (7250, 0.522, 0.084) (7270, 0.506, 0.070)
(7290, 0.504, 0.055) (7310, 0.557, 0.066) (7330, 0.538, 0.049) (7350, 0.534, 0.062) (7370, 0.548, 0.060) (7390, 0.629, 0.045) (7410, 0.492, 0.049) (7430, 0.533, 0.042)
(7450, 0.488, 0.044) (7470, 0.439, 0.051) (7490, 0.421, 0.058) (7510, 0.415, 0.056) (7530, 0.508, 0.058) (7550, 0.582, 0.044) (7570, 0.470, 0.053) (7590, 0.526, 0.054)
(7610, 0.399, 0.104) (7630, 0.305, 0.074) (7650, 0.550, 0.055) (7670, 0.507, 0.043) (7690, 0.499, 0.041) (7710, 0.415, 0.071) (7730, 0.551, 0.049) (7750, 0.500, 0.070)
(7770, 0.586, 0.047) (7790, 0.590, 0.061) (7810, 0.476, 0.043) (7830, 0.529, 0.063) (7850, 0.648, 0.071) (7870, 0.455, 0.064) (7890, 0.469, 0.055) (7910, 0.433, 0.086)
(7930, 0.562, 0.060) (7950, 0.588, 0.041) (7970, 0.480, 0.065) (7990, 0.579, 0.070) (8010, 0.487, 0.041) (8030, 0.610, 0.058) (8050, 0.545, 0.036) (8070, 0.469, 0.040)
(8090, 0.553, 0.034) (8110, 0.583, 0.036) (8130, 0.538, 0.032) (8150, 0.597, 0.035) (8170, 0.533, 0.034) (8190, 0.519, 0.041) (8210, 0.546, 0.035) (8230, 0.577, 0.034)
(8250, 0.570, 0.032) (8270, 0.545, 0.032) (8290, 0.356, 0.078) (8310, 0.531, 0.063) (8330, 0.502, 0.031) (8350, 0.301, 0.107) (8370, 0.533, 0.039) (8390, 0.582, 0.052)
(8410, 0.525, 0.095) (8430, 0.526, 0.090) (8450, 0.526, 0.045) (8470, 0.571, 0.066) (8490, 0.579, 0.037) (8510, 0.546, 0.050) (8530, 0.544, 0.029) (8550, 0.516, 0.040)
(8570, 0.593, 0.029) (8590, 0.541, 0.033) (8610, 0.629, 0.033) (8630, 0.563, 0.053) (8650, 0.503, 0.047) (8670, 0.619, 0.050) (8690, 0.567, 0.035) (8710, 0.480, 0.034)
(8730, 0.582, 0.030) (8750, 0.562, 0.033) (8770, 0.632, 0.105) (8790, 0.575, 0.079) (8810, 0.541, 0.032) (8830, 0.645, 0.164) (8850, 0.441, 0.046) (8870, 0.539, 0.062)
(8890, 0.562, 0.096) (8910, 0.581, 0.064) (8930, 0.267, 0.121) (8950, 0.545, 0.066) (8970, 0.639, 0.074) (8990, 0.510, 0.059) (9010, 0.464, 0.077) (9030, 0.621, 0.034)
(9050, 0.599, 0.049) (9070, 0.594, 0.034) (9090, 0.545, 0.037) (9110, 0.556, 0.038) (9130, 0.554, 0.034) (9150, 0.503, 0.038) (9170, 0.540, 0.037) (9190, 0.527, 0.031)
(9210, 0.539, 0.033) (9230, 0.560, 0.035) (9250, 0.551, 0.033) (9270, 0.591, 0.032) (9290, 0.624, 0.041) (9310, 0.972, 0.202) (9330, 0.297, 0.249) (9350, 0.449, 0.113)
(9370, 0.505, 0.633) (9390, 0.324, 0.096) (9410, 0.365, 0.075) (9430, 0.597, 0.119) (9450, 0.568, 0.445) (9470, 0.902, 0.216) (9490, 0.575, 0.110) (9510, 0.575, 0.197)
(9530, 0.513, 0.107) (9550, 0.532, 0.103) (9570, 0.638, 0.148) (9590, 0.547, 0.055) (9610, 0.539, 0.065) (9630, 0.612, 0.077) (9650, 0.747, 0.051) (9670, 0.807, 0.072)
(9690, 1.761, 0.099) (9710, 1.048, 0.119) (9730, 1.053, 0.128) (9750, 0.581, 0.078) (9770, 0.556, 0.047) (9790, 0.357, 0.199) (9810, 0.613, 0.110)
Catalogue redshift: 0.476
